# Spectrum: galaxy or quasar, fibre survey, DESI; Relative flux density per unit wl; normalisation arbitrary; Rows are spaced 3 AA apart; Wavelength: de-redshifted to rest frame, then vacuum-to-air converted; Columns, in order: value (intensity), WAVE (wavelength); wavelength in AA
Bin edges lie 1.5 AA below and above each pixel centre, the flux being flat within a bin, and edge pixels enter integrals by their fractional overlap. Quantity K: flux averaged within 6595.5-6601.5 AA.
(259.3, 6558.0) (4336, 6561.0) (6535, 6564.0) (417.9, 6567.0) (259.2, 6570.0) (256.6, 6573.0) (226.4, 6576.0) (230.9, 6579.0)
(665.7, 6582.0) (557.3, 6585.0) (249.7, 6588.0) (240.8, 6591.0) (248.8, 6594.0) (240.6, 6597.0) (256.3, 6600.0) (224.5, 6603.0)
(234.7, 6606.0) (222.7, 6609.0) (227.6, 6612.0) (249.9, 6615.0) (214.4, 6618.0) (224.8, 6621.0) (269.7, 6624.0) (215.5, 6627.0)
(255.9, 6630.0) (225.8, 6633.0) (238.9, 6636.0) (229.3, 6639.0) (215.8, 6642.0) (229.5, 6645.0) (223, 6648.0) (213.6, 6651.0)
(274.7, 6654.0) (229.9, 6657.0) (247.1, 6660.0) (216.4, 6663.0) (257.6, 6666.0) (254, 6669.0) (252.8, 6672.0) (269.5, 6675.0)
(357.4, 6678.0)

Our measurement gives 248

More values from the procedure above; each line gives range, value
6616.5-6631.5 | 236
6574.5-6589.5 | 386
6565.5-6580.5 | 278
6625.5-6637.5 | 234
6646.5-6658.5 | 235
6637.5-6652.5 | 222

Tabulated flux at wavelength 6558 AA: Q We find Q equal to 259.3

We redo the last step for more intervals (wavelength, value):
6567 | 417.9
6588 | 249.7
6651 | 213.6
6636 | 238.9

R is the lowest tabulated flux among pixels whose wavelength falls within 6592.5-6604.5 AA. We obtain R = 224.5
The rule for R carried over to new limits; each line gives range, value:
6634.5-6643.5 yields 215.8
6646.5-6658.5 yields 213.6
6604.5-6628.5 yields 214.4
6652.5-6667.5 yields 216.4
